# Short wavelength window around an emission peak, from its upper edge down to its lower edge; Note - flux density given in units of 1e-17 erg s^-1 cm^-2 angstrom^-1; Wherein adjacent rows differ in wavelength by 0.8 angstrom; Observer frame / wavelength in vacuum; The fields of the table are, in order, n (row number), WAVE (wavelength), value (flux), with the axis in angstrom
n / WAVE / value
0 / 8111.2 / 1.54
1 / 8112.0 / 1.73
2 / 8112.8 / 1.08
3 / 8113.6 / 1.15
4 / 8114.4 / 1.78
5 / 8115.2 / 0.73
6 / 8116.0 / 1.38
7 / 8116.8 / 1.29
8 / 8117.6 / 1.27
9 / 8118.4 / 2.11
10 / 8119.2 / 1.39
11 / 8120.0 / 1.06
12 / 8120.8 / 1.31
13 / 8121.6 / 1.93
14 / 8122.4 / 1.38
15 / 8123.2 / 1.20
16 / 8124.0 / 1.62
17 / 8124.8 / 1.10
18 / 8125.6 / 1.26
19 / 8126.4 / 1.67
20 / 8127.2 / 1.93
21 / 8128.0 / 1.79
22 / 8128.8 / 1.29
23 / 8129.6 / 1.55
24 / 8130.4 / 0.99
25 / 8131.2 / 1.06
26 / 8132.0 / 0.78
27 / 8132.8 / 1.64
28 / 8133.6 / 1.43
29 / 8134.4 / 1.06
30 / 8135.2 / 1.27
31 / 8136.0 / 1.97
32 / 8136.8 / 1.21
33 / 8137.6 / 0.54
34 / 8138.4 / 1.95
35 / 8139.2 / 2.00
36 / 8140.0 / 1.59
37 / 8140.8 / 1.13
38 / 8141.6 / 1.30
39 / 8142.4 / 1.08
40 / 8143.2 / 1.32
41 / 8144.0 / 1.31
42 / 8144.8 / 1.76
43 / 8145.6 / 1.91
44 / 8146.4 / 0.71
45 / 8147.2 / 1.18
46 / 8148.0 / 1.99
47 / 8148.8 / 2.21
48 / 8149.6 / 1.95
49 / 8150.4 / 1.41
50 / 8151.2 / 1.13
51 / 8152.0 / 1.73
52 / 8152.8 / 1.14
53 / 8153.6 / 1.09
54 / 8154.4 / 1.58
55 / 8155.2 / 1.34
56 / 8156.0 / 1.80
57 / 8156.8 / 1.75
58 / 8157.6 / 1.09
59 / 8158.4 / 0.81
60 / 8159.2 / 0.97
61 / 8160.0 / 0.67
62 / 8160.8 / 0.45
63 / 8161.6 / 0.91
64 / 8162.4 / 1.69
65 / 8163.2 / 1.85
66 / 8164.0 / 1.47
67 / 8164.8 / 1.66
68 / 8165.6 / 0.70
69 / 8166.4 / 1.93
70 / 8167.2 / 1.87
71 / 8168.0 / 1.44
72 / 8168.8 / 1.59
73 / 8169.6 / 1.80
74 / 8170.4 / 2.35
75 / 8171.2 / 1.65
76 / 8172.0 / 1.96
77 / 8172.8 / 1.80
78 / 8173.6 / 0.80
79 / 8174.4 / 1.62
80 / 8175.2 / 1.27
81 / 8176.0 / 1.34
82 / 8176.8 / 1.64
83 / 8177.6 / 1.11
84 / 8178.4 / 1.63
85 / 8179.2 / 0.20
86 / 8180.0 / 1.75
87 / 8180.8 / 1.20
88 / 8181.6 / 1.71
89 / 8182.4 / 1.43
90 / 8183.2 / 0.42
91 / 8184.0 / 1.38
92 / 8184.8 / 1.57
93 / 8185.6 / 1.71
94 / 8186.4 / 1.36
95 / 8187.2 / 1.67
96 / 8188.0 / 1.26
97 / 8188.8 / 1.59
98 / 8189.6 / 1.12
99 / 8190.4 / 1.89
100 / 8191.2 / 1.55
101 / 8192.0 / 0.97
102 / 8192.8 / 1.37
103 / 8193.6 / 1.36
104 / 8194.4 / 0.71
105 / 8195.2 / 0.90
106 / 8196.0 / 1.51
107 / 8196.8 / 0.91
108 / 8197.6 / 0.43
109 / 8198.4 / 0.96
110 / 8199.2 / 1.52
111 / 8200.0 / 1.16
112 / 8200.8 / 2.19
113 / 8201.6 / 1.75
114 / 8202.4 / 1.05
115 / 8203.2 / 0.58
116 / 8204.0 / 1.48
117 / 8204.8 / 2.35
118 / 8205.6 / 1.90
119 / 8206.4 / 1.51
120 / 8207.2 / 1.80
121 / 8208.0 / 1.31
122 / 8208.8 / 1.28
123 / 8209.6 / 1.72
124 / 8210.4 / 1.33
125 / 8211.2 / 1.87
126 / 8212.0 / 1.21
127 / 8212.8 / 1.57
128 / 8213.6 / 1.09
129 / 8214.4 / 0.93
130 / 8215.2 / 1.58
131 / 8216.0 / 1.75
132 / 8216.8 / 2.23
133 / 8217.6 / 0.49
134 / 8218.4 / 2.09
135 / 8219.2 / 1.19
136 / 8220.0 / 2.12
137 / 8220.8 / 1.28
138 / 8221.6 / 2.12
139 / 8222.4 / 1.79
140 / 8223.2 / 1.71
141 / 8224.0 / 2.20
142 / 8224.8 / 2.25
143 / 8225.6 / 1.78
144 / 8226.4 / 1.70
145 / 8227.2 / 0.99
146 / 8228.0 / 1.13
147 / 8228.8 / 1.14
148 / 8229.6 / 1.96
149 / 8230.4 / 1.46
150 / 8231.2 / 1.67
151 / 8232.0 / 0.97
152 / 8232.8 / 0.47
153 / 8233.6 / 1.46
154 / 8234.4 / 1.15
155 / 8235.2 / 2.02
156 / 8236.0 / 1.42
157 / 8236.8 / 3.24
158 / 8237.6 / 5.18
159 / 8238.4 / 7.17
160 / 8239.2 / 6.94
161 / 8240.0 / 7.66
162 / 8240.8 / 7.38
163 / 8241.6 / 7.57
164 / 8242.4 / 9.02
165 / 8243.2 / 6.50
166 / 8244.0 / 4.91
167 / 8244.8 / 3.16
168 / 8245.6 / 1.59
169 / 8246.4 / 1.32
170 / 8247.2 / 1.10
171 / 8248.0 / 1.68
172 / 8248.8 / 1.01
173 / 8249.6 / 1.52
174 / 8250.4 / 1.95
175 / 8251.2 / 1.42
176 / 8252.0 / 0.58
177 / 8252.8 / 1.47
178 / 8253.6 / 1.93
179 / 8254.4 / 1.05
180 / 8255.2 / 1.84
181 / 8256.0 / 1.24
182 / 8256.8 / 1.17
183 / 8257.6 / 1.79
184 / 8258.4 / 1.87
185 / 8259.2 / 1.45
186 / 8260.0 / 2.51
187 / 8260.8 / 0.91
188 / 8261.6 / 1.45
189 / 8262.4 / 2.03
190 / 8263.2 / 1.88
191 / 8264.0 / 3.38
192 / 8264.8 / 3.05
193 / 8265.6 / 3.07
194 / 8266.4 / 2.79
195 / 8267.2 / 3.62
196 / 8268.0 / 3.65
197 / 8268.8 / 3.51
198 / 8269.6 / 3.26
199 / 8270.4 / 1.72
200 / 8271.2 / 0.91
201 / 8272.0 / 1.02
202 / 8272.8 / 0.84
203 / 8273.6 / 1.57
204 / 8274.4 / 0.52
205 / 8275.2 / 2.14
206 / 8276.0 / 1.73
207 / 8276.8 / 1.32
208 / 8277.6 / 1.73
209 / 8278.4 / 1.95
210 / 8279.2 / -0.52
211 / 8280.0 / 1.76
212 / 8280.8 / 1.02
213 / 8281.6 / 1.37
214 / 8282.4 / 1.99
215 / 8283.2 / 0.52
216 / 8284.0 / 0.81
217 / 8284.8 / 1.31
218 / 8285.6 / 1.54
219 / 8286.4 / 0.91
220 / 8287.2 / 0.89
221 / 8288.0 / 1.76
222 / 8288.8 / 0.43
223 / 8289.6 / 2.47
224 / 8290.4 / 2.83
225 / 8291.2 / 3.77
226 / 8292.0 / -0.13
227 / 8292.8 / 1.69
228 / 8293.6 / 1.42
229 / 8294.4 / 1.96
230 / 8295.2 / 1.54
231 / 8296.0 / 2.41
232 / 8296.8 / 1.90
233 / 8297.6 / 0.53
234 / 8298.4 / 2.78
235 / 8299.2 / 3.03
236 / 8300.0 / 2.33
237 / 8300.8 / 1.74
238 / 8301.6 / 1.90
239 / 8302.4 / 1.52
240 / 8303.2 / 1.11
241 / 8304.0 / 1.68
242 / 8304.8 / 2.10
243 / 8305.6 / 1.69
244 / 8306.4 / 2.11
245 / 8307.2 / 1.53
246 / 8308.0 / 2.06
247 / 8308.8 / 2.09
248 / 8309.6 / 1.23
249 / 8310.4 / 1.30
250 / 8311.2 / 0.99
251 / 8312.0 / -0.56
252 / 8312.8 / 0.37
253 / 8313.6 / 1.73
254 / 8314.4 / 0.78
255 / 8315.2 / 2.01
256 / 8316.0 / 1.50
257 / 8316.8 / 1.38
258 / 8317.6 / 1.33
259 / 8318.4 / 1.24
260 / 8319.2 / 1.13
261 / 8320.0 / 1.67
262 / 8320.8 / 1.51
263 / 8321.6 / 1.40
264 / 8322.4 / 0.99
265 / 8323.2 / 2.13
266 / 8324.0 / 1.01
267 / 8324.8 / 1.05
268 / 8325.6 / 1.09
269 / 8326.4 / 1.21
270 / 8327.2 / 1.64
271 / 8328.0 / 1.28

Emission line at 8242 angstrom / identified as H-alpha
